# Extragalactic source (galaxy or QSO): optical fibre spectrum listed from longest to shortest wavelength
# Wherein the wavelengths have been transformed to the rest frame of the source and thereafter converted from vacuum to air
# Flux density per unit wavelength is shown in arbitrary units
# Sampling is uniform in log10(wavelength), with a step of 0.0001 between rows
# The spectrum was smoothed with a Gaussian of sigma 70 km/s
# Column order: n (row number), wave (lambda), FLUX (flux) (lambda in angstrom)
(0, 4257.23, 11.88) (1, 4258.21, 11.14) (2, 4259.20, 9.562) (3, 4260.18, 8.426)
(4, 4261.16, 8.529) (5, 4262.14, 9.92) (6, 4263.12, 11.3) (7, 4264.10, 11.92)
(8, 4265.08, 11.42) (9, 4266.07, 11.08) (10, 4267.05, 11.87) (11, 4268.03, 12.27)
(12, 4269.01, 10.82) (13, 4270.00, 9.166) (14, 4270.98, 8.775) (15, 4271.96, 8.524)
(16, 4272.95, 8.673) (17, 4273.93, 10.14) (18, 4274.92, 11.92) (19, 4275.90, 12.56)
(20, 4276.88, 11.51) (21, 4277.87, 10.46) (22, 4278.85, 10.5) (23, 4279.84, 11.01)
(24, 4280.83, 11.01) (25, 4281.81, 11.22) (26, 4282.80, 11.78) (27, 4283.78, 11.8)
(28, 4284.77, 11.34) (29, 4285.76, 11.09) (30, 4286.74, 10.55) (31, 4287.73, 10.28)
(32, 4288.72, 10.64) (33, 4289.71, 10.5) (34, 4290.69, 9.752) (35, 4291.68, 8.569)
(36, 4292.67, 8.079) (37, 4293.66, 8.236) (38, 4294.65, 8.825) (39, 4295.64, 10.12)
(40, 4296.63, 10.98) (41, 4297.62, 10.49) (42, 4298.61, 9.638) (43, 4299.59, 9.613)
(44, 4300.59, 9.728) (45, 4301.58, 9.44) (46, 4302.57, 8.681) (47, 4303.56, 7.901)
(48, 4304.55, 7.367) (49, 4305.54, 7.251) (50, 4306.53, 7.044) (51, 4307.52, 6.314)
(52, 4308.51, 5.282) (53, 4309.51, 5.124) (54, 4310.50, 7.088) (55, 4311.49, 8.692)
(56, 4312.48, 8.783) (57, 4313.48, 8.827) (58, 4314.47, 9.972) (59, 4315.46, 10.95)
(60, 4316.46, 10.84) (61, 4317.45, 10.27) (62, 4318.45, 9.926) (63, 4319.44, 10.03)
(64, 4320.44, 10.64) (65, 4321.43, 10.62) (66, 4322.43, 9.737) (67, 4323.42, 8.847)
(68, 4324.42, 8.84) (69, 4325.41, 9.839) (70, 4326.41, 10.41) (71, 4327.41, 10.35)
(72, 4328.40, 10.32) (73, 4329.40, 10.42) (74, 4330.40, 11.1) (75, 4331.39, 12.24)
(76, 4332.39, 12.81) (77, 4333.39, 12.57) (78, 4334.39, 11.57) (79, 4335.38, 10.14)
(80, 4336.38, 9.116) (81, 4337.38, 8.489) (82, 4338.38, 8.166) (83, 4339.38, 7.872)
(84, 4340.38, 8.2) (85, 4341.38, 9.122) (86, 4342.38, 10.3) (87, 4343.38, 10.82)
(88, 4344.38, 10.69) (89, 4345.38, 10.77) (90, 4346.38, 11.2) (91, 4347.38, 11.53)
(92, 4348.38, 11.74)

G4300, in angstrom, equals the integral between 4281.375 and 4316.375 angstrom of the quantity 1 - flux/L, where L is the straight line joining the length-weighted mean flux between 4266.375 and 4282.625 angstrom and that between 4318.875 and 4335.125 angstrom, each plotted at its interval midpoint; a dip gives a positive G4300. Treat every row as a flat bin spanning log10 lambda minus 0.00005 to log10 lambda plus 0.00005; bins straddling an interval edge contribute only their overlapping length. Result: 4.8 angstrom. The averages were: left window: 10.7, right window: 10.6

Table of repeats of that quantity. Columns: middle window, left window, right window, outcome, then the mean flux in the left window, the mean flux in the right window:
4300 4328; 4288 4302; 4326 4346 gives 2.9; 9.62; 10.3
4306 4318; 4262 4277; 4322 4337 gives 2.6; 10.7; 10.5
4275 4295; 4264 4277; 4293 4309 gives -1.7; 10.7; 8.55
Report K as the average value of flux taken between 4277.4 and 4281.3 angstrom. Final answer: 10.7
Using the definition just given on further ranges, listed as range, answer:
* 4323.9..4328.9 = 9.95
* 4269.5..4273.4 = 8.77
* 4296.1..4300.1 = 10.2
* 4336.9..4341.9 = 8.37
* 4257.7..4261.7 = 9.42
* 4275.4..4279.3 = 11.3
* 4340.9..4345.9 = 10.4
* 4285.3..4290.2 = 10.6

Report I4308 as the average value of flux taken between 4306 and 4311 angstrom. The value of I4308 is 6.18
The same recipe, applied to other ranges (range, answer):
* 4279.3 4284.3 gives 11.3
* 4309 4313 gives 7.41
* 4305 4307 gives 7.16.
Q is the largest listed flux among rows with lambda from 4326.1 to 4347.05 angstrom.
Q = 12.81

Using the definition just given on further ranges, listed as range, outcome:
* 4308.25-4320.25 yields 10.95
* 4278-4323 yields 11.8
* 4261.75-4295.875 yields 12.56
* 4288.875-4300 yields 10.98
